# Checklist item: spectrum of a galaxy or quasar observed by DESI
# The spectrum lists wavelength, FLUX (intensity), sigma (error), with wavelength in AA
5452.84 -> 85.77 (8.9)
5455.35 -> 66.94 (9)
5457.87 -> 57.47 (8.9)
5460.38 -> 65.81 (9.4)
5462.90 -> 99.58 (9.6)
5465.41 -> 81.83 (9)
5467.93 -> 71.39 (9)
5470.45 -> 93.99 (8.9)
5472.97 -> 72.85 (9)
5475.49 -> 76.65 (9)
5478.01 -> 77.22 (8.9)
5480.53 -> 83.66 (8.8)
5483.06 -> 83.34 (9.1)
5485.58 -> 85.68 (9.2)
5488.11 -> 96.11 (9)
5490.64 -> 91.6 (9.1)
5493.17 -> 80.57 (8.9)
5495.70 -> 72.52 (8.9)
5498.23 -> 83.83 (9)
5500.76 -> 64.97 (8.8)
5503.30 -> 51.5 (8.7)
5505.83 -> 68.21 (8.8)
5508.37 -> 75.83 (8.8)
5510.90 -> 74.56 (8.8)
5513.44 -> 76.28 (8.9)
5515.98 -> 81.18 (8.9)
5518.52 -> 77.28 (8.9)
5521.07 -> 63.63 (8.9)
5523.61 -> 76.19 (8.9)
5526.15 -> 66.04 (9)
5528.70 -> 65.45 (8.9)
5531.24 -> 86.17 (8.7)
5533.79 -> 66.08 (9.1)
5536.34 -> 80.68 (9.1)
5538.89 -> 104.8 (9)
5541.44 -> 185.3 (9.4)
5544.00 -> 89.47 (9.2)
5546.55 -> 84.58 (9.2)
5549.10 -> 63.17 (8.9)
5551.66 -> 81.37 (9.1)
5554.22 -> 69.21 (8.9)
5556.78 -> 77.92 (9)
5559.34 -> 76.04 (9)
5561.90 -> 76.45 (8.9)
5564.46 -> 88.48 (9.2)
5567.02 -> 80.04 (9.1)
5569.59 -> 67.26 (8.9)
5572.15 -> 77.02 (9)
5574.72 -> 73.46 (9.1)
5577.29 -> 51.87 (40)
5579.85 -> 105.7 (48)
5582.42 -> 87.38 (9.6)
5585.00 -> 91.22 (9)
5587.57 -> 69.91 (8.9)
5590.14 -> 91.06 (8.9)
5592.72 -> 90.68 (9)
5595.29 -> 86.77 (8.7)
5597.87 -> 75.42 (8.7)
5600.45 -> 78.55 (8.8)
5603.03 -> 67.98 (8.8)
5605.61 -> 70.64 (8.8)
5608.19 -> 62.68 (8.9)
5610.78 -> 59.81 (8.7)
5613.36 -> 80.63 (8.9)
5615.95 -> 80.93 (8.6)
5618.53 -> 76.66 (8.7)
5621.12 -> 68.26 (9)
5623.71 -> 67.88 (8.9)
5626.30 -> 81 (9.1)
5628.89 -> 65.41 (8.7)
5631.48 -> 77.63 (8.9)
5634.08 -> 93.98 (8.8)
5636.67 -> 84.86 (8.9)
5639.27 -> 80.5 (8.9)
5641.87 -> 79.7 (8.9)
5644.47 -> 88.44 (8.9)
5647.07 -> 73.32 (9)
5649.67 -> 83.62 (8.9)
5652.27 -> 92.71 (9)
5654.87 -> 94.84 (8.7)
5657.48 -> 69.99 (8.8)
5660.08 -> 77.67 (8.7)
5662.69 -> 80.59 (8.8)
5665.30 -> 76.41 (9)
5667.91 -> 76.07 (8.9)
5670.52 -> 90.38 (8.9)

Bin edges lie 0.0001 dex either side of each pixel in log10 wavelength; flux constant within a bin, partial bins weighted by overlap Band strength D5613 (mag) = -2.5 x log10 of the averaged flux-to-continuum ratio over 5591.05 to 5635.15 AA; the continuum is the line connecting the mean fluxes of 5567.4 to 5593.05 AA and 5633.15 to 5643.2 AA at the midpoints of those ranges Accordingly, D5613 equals 0.10 mag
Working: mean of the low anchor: 80.2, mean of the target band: 75.6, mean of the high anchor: 84.4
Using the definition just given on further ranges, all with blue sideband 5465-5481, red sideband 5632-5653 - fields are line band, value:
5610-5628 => 0.13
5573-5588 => 0.03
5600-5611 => 0.22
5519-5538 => 0.11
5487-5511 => 0.06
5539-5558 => -0.15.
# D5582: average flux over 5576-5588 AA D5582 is 82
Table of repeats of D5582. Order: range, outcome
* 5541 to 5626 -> 79.4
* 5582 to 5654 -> 78.8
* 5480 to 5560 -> 80.7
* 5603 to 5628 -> 71.7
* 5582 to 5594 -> 85.9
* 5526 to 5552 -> 89.7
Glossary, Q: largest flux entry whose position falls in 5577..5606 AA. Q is 105.7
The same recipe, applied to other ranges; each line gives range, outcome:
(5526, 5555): 185.3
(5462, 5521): 99.58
